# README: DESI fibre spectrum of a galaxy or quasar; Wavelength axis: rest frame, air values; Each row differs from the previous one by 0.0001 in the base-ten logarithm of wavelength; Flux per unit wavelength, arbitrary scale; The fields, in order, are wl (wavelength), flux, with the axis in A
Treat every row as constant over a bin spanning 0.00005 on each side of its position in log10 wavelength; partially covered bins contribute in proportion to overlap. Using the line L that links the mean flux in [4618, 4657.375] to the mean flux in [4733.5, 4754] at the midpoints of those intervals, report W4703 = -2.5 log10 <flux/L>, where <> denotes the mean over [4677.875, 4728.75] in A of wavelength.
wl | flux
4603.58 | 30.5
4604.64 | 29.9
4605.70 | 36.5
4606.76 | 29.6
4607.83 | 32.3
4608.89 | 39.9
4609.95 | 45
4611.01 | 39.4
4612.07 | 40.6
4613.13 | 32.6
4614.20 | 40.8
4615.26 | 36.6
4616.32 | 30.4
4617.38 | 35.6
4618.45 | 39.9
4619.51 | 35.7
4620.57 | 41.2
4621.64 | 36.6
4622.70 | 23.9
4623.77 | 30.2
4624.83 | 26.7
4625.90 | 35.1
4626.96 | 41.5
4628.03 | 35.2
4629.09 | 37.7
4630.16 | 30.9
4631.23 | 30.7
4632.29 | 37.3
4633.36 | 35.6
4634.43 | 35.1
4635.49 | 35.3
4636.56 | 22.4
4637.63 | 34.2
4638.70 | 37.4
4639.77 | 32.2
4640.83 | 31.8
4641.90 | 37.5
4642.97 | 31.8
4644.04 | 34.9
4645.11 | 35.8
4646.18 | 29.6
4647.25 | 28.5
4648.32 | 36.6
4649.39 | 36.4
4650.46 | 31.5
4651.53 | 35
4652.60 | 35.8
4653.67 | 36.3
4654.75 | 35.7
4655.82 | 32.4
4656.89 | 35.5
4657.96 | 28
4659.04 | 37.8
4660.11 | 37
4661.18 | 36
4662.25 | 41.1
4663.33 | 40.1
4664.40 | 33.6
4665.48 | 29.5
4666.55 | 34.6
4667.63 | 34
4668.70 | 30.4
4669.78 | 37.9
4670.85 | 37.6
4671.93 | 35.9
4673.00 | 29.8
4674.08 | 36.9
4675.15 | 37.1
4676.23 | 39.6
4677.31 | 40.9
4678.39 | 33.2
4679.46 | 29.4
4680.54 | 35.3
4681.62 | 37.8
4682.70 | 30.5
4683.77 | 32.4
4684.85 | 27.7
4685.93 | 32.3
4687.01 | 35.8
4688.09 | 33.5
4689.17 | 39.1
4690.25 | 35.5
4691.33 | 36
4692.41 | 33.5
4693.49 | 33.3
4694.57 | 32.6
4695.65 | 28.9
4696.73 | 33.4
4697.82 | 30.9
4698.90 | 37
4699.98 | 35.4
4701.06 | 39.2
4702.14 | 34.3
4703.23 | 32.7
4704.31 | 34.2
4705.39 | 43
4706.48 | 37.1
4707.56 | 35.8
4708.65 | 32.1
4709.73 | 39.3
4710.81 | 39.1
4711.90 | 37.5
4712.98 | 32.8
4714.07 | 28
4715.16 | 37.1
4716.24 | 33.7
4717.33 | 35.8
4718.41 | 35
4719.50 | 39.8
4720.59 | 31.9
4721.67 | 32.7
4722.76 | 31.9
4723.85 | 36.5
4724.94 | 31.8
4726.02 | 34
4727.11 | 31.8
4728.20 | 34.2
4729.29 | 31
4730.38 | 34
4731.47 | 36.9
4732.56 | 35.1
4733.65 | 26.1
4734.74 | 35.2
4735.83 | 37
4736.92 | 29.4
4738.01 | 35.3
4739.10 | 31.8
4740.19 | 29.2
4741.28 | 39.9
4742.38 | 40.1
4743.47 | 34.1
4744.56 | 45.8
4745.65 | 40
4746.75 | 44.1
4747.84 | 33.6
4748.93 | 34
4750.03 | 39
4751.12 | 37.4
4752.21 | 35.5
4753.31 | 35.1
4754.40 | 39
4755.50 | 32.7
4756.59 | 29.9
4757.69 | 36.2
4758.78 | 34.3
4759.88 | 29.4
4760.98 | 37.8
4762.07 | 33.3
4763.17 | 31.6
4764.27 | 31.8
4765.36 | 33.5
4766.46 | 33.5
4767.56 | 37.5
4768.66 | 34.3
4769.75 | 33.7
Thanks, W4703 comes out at 0.03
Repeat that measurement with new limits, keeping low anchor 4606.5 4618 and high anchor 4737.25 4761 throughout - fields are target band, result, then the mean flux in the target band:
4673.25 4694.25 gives 0.05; 34.6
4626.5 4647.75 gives 0.09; 33.7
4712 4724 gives 0.06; 34.2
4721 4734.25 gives 0.10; 33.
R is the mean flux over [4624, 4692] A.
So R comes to 34.4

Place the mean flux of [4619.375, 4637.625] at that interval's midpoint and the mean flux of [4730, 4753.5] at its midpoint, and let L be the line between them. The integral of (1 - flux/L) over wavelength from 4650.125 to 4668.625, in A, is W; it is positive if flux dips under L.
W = -0.4 A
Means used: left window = 33.6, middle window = 34.9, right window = 35.9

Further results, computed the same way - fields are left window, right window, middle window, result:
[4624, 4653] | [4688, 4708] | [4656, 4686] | -0.2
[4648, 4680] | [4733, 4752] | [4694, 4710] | 0.3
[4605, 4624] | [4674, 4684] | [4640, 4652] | 0.7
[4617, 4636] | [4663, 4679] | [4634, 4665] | 0.6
